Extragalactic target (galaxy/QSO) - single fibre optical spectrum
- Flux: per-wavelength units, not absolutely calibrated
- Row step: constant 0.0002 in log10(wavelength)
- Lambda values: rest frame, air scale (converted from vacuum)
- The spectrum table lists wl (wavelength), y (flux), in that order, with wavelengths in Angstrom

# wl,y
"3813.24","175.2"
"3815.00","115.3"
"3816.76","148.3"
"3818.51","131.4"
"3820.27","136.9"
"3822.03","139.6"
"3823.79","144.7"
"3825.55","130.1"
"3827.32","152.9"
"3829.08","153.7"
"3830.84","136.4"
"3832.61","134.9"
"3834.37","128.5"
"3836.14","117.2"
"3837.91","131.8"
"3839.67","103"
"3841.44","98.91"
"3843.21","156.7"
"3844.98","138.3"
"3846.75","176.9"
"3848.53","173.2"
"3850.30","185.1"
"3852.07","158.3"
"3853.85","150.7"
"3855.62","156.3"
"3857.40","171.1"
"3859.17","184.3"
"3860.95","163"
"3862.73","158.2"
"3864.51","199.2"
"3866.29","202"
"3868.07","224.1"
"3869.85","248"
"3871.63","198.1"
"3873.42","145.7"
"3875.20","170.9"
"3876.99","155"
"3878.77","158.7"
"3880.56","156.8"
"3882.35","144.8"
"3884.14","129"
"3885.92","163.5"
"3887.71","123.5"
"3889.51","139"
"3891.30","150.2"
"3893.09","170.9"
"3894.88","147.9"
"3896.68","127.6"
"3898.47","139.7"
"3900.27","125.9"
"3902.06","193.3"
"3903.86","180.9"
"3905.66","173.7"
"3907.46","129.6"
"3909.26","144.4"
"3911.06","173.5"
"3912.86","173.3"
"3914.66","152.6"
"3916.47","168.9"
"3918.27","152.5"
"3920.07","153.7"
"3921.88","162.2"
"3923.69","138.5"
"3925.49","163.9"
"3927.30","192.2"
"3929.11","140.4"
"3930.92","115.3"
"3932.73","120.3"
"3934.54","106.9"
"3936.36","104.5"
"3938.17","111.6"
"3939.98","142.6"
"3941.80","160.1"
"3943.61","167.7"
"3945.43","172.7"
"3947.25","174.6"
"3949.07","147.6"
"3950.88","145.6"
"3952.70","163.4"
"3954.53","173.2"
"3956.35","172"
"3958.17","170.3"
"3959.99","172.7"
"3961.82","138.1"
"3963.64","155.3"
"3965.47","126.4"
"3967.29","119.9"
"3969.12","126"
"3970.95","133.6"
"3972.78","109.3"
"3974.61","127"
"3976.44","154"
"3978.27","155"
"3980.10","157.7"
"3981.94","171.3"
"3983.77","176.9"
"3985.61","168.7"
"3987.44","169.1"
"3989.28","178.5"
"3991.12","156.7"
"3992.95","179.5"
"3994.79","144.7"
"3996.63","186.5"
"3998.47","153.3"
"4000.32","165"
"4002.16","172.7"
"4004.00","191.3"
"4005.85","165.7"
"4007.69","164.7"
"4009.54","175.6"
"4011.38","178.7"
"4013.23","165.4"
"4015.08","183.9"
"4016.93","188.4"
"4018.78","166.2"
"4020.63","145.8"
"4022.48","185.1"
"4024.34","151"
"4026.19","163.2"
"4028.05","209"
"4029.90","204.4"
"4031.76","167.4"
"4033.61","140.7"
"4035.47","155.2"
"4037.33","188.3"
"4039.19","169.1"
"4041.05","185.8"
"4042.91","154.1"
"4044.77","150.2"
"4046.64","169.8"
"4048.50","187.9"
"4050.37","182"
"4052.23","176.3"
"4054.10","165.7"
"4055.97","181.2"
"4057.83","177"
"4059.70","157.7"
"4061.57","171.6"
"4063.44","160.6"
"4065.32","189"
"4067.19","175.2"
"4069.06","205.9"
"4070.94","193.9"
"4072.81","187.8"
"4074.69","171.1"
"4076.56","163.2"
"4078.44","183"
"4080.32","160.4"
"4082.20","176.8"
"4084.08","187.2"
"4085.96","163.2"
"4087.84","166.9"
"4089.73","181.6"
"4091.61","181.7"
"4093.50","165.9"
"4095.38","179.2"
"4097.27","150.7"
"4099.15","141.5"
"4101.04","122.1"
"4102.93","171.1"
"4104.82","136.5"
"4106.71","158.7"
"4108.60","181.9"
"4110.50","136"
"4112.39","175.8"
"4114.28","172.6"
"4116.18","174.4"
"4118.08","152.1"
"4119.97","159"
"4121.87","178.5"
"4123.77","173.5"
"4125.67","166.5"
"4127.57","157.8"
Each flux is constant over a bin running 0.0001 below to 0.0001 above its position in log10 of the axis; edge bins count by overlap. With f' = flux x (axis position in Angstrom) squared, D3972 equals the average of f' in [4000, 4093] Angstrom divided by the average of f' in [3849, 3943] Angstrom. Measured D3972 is 1.2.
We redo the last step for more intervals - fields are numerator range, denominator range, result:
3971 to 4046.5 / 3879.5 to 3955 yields 1.16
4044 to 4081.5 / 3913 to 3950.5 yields 1.27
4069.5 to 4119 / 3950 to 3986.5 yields 1.18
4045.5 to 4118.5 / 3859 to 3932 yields 1.16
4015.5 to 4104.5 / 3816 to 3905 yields 1.22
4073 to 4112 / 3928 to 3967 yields 1.21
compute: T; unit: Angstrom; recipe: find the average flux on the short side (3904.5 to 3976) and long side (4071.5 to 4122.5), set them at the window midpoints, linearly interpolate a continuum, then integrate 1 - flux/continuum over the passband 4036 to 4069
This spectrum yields -2.61 Angstrom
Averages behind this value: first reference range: 148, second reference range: 166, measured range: 174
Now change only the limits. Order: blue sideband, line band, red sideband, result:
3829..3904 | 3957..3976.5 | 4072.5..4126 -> 2.65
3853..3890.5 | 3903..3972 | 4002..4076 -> 8.24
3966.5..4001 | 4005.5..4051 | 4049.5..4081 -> -1.48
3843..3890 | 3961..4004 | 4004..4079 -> 4.49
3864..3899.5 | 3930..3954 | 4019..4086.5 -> 3.73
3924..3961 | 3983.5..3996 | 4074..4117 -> -1.01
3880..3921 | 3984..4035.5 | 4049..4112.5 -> -2.44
